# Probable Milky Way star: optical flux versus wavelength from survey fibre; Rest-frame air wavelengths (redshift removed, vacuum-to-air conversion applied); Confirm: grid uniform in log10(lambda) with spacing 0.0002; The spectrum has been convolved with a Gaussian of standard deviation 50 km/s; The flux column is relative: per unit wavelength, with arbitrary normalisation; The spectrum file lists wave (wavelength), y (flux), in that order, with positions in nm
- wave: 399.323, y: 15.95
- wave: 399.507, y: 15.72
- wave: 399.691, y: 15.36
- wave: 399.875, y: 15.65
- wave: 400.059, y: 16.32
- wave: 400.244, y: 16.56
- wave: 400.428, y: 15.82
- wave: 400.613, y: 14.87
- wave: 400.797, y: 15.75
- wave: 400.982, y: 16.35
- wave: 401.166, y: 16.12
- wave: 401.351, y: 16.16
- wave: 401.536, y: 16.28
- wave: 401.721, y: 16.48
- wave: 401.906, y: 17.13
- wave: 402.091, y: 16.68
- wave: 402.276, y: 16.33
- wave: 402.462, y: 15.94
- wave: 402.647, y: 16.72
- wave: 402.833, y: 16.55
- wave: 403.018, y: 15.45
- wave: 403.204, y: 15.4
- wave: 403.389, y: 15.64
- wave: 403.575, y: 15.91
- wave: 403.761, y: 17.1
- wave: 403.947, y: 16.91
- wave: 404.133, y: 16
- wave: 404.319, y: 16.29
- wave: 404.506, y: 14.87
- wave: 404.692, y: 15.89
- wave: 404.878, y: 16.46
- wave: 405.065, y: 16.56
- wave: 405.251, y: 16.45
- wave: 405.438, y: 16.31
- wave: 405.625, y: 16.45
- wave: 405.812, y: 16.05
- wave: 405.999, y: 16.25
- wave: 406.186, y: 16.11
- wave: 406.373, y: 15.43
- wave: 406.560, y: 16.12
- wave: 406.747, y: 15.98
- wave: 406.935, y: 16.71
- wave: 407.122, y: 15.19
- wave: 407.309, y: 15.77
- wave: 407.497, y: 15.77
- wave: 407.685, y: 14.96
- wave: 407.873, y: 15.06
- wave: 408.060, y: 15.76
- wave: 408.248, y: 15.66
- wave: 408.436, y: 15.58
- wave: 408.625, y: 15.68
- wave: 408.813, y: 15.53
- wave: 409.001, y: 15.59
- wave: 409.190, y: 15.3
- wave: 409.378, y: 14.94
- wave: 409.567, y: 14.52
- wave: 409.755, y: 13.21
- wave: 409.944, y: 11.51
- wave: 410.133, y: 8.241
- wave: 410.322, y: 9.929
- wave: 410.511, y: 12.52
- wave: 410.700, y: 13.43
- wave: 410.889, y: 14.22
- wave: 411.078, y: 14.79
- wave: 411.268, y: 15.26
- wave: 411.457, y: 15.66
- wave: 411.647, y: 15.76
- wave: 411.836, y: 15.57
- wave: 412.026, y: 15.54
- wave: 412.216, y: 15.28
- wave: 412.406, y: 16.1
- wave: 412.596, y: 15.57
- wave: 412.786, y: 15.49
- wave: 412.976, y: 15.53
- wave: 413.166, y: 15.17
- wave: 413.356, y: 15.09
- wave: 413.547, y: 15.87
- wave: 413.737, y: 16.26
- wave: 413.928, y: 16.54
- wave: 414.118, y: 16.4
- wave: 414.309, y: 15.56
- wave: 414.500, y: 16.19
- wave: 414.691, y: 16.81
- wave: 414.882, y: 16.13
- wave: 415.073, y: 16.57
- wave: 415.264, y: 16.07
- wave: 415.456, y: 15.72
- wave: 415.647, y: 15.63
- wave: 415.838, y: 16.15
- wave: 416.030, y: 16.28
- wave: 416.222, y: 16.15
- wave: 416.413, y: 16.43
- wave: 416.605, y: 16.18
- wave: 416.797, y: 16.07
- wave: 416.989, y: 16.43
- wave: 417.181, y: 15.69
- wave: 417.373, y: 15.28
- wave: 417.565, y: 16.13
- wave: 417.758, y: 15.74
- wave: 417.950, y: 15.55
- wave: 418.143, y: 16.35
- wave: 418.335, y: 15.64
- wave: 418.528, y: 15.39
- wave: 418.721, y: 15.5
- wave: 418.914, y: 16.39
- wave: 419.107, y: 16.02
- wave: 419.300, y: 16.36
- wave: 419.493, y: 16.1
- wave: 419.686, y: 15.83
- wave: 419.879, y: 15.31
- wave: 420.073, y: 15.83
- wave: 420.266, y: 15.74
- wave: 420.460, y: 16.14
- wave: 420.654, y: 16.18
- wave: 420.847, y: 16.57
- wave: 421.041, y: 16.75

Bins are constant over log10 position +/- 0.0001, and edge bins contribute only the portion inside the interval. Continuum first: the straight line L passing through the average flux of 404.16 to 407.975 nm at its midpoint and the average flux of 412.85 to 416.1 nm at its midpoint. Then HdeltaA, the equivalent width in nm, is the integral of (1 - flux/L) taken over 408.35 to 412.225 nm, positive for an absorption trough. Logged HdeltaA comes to 0.44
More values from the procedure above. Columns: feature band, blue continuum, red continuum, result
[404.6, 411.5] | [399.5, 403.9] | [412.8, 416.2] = 0.46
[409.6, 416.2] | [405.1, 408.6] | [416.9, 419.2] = 0.35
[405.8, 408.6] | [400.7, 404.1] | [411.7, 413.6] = 0.03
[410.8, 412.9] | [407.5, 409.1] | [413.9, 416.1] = 0.06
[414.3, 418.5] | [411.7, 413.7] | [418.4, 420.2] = -0.08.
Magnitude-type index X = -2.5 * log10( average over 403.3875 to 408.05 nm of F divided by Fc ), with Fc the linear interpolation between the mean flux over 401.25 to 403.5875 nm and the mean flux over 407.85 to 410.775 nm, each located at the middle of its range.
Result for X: -0.06 mag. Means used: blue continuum 16.2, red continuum 13.9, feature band 16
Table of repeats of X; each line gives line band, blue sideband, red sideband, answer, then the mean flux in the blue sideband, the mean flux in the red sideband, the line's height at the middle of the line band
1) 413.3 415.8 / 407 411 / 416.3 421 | -0.06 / 14.2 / 16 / 15.2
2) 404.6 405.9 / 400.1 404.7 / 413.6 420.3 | -0.01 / 16.1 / 16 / 16.1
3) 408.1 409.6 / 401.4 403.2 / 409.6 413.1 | -0.05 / 16.3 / 14.1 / 14.7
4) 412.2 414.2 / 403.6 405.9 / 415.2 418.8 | 0.02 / 16.3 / 15.9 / 16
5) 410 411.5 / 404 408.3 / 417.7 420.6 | 0.23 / 15.9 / 15.9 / 15.9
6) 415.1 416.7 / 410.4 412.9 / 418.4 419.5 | -0.04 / 15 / 15.9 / 15.5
